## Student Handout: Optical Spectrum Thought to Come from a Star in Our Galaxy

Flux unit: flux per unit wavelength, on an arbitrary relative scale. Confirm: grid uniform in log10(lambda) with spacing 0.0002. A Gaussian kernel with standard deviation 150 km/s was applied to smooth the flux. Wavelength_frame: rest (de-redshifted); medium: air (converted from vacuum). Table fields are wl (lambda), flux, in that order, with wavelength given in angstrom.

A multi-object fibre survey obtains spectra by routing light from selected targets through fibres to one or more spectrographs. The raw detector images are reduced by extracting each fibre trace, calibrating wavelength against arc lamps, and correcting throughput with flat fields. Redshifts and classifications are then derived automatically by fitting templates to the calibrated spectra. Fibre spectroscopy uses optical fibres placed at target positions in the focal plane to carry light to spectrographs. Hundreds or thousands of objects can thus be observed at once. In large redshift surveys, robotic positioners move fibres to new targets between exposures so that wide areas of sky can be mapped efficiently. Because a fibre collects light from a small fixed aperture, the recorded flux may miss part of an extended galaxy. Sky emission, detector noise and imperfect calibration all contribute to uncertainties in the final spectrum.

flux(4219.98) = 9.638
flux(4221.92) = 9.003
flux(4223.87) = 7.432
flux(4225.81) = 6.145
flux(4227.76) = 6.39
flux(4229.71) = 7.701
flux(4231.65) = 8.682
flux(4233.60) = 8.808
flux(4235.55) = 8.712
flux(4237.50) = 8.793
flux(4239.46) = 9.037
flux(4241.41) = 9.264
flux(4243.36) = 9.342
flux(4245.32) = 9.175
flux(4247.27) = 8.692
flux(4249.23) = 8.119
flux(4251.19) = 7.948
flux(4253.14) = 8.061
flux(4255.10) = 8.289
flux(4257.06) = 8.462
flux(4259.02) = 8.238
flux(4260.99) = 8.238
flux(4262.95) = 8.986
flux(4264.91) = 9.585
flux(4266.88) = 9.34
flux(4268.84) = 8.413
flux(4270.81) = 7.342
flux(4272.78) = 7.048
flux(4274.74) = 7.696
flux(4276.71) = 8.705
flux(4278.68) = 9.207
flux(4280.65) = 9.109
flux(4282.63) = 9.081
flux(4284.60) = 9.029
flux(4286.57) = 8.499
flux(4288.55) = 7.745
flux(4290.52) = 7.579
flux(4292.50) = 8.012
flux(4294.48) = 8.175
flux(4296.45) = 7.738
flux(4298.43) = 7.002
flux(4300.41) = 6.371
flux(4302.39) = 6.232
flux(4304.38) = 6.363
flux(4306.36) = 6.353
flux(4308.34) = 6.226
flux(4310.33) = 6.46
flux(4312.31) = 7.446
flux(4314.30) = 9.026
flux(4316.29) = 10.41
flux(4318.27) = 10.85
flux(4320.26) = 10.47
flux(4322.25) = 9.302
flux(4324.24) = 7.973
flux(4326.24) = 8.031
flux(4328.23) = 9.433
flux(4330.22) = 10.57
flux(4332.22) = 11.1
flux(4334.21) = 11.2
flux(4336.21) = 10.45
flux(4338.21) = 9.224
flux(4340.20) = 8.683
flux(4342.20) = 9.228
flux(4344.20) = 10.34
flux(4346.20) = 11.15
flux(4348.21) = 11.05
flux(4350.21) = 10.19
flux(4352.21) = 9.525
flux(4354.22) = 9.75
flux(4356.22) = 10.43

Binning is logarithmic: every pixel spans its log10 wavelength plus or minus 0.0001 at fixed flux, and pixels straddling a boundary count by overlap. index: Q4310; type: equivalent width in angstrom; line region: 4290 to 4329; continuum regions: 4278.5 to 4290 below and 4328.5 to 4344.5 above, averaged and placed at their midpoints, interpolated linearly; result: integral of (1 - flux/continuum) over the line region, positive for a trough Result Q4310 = 5.84 angstrom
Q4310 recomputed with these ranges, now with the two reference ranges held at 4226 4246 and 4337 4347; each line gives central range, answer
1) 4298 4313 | 4.47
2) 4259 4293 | 1.90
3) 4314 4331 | -0.15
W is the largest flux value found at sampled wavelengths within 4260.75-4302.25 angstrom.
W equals 9.585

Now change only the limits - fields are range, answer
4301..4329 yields 10.85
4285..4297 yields 8.499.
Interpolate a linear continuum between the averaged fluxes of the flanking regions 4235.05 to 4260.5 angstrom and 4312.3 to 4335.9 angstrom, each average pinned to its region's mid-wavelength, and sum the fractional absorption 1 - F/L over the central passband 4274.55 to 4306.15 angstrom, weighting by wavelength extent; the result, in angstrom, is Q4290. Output 4.67 angstrom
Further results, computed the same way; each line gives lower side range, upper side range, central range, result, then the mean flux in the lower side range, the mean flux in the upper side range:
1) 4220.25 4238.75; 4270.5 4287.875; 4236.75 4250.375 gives -1.3 angstrom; 8.04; 8.44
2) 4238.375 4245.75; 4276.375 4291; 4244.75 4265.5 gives 1.2 angstrom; 9.19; 8.65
